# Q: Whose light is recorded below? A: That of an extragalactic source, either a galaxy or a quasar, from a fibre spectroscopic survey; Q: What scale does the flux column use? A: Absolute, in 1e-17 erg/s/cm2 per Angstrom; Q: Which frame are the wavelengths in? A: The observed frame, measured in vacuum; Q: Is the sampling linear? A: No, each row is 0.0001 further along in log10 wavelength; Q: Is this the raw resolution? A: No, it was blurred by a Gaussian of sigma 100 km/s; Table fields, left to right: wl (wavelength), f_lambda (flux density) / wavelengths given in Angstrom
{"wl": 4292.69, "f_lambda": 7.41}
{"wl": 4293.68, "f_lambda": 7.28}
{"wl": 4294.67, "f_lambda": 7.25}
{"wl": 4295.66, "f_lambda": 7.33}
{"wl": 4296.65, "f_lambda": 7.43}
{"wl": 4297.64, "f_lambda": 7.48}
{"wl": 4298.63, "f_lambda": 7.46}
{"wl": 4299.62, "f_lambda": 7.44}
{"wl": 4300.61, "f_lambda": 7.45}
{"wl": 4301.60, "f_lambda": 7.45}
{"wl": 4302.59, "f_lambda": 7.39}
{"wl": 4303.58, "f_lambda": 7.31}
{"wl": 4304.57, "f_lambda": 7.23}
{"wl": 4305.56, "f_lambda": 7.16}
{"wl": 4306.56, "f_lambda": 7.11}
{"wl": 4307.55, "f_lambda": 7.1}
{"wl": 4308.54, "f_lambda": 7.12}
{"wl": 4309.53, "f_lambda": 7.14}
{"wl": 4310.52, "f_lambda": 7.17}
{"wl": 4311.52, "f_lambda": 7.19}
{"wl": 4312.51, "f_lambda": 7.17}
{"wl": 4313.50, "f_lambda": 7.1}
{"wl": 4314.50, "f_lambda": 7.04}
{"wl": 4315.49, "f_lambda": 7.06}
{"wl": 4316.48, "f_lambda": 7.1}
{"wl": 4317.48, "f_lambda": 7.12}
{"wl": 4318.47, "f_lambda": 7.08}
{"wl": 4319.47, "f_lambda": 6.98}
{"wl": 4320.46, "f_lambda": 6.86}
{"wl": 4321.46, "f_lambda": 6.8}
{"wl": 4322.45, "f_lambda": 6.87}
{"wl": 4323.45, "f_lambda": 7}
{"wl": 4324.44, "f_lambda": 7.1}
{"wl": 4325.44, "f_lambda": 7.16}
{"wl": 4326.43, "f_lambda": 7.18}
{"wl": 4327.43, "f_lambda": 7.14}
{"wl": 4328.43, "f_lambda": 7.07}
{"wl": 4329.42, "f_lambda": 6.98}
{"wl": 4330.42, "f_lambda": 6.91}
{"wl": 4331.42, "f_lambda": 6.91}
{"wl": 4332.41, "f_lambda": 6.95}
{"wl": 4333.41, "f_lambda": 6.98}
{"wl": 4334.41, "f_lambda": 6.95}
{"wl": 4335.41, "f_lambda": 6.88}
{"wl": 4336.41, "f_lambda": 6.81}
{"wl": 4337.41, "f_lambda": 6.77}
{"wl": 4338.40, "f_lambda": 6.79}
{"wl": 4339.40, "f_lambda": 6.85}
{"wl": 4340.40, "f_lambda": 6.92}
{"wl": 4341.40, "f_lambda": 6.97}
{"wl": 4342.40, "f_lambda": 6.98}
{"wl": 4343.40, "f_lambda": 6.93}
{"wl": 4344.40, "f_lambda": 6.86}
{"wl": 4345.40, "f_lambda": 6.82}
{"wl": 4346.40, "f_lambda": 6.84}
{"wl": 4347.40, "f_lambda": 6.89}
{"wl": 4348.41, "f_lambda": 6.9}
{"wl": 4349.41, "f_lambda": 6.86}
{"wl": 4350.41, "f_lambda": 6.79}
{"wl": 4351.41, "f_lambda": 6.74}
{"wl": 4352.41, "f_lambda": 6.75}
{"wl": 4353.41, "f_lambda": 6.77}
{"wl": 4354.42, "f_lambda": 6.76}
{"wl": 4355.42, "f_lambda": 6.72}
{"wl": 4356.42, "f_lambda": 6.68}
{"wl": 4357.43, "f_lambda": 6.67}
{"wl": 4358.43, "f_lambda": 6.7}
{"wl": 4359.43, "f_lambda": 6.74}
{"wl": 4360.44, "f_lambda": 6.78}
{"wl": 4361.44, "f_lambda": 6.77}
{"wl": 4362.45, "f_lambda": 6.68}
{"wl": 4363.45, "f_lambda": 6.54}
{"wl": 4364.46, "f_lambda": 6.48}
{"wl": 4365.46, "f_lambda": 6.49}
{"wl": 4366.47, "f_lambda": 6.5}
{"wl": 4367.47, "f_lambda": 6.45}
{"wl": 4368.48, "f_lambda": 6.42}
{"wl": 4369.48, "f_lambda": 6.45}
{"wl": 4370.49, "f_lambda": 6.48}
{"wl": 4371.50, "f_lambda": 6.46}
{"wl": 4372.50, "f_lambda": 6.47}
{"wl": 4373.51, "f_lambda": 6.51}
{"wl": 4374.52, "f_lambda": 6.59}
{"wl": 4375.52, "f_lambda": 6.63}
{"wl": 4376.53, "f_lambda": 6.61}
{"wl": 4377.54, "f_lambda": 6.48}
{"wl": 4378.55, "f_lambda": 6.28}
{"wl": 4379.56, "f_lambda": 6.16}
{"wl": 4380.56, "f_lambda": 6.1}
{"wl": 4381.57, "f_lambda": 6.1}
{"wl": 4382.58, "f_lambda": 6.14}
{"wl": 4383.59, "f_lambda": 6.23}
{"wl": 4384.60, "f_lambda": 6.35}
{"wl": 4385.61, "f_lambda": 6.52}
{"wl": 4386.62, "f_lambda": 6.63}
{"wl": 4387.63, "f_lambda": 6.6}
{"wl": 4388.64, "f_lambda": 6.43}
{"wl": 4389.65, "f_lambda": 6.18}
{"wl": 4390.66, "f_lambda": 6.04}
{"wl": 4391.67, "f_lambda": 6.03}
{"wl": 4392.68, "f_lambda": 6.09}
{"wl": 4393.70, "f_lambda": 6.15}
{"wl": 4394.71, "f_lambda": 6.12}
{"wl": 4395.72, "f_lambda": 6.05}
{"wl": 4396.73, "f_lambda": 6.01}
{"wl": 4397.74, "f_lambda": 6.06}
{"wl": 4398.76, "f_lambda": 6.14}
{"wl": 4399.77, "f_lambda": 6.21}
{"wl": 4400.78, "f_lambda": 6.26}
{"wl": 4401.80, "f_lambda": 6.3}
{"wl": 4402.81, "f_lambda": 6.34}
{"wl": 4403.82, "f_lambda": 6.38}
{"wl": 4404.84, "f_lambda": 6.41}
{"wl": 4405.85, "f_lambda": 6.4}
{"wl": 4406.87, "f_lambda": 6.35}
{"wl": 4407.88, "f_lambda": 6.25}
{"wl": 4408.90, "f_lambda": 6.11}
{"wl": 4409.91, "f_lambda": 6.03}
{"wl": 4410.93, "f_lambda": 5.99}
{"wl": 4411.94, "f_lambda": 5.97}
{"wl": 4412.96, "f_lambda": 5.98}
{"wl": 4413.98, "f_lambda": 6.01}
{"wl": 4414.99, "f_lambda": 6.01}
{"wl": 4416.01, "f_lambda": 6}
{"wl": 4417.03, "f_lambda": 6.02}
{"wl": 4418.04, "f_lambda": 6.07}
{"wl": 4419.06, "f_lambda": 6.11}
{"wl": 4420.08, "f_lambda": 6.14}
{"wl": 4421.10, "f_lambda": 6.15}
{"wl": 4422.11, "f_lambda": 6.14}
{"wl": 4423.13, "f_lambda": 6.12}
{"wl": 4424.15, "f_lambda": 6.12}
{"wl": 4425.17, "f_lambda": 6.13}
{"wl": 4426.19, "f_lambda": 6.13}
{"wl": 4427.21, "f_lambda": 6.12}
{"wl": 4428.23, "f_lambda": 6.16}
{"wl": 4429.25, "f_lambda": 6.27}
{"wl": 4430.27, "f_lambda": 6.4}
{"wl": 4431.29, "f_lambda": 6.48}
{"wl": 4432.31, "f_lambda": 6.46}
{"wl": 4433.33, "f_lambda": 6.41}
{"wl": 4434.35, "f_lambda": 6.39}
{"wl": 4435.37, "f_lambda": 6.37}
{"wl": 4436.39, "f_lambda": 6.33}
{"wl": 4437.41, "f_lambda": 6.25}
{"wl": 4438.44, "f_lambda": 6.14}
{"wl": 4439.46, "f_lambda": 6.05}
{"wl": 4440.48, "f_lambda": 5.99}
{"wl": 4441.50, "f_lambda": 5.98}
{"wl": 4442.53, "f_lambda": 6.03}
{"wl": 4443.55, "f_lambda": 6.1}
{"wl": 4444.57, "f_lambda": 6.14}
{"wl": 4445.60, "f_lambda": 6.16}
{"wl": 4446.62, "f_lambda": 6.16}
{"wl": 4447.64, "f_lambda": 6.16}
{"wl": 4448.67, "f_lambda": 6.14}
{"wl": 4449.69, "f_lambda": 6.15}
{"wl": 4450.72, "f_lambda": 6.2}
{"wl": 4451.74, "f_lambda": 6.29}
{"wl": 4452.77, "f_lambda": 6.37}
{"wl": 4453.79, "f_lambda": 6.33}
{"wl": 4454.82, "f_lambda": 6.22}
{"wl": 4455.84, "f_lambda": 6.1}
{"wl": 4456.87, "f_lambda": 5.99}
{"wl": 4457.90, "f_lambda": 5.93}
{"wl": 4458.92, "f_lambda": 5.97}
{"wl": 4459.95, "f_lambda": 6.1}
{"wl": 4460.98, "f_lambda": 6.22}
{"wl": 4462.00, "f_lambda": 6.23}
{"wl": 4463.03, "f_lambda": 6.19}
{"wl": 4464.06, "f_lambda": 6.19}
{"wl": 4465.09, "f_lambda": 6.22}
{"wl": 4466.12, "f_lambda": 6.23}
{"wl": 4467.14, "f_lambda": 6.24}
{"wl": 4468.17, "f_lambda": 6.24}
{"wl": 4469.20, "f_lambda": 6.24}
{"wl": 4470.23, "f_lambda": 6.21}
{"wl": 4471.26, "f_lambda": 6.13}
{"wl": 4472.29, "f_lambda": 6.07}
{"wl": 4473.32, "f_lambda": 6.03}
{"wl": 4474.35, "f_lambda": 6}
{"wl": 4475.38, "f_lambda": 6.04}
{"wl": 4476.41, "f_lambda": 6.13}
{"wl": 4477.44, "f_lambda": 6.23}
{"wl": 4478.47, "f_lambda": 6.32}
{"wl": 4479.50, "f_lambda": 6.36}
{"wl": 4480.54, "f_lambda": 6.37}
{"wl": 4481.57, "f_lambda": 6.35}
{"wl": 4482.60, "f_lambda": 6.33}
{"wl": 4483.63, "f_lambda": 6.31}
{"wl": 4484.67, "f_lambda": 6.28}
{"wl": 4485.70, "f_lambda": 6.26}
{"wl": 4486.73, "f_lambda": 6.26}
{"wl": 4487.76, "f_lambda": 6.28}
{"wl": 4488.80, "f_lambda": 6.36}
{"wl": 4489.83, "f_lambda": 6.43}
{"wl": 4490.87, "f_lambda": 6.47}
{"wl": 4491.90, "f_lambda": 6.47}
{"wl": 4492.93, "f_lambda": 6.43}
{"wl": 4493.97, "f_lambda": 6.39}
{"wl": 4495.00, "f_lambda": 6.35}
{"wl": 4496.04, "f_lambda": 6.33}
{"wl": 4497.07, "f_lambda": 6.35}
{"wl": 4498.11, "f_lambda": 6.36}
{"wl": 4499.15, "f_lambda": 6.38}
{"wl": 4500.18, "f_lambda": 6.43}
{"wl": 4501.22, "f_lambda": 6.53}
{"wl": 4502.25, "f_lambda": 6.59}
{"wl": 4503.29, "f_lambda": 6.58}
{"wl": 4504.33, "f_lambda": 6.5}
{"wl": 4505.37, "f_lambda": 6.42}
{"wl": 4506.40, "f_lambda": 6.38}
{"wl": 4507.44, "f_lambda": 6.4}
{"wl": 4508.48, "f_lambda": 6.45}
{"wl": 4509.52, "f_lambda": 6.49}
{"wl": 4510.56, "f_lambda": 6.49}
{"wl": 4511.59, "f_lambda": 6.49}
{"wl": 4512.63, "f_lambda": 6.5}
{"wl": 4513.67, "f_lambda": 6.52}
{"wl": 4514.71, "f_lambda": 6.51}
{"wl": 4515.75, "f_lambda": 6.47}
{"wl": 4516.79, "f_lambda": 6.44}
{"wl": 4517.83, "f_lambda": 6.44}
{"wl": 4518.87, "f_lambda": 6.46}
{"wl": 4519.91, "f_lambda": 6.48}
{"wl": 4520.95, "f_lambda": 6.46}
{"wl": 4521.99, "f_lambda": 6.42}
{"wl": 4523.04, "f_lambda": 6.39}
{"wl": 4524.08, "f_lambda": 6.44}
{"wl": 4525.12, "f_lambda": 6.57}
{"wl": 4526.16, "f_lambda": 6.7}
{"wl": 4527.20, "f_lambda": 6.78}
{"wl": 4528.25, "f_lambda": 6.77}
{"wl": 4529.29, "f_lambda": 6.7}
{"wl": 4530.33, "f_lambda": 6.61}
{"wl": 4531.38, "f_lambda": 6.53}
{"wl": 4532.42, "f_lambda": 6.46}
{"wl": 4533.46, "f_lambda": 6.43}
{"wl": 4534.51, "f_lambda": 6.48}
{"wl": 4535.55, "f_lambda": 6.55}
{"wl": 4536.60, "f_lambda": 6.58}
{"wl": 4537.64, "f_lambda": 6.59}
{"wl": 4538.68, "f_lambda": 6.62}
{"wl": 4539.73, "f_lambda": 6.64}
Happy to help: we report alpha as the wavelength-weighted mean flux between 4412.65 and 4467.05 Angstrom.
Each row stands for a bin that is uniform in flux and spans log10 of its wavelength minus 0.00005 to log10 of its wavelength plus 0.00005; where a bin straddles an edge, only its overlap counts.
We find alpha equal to 6.17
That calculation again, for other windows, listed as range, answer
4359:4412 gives 6.34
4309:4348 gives 6.98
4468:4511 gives 6.33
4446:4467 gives 6.17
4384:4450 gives 6.19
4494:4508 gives 6.43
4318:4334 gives 7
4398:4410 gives 6.27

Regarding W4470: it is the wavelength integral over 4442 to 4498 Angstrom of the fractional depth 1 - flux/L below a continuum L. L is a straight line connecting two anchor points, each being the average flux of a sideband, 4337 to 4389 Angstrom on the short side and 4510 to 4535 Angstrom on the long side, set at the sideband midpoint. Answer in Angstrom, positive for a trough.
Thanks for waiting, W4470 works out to 2.8 Angstrom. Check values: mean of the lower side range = 6.62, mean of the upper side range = 6.52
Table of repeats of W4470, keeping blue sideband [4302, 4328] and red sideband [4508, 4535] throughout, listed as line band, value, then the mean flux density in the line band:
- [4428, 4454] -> 2.0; 6.23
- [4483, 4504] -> 0.7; 6.39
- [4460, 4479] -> 1.4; 6.18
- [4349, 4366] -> 0.7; 6.7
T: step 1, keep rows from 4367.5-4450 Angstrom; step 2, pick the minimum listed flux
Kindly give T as 5.97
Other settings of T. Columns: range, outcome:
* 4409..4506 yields 5.93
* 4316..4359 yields 6.67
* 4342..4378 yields 6.42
